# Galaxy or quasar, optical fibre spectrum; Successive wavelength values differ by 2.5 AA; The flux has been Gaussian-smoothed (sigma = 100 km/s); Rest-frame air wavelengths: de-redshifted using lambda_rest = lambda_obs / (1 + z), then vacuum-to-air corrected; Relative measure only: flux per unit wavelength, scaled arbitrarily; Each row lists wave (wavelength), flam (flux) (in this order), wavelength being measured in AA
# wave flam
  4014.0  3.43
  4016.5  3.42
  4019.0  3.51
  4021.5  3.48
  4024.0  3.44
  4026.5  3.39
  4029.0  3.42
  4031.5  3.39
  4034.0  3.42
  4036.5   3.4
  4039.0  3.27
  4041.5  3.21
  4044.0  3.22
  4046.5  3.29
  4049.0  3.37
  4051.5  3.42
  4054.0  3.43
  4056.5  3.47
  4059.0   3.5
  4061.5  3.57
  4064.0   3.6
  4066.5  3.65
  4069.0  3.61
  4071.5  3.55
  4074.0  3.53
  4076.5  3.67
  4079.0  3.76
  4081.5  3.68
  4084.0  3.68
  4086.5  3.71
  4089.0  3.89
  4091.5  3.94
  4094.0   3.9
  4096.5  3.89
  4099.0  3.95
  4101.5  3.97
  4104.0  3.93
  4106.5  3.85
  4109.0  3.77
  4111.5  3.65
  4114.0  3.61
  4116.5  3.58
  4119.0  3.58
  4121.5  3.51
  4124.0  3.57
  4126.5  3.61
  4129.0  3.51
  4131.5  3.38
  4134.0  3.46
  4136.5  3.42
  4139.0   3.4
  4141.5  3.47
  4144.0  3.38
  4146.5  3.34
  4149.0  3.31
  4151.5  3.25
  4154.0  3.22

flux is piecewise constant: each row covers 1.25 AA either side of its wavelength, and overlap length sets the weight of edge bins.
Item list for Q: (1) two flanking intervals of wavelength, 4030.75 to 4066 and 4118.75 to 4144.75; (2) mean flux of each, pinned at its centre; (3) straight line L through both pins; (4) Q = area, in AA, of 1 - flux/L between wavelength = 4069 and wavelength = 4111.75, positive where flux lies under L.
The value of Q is -4.2 AA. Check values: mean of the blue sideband 3.4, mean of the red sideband 3.48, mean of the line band 3.78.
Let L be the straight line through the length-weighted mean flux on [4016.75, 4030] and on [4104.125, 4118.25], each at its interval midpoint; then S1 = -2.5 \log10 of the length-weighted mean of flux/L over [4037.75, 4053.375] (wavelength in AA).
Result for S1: 0.07 mag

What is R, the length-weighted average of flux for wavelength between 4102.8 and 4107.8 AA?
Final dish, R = 3.89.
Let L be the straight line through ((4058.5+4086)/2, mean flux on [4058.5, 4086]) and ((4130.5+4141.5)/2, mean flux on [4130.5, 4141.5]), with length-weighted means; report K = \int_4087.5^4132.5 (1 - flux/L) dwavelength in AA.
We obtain -2.9 AA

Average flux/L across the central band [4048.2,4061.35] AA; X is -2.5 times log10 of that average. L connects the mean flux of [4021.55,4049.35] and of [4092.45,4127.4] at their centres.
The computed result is 0.00 mag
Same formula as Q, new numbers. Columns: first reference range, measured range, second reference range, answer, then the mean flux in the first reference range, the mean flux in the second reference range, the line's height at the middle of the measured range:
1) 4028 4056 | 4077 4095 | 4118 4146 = -1.98 AA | 3.35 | 3.48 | 3.41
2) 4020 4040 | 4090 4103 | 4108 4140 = -1.59 AA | 3.4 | 3.54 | 3.5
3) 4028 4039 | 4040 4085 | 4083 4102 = 1.44 AA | 3.39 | 3.86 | 3.62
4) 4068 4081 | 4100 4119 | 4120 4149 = -1.24 AA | 3.63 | 3.45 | 3.53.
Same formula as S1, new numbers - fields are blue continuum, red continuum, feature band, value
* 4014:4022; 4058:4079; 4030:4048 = 0.06 mag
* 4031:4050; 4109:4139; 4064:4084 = -0.07 mag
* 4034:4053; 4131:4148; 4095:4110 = -0.16 mag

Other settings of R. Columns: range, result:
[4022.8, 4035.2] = 3.41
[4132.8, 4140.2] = 3.43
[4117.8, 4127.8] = 3.57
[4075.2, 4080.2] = 3.71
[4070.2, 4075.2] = 3.54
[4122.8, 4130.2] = 3.56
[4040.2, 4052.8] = 3.3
